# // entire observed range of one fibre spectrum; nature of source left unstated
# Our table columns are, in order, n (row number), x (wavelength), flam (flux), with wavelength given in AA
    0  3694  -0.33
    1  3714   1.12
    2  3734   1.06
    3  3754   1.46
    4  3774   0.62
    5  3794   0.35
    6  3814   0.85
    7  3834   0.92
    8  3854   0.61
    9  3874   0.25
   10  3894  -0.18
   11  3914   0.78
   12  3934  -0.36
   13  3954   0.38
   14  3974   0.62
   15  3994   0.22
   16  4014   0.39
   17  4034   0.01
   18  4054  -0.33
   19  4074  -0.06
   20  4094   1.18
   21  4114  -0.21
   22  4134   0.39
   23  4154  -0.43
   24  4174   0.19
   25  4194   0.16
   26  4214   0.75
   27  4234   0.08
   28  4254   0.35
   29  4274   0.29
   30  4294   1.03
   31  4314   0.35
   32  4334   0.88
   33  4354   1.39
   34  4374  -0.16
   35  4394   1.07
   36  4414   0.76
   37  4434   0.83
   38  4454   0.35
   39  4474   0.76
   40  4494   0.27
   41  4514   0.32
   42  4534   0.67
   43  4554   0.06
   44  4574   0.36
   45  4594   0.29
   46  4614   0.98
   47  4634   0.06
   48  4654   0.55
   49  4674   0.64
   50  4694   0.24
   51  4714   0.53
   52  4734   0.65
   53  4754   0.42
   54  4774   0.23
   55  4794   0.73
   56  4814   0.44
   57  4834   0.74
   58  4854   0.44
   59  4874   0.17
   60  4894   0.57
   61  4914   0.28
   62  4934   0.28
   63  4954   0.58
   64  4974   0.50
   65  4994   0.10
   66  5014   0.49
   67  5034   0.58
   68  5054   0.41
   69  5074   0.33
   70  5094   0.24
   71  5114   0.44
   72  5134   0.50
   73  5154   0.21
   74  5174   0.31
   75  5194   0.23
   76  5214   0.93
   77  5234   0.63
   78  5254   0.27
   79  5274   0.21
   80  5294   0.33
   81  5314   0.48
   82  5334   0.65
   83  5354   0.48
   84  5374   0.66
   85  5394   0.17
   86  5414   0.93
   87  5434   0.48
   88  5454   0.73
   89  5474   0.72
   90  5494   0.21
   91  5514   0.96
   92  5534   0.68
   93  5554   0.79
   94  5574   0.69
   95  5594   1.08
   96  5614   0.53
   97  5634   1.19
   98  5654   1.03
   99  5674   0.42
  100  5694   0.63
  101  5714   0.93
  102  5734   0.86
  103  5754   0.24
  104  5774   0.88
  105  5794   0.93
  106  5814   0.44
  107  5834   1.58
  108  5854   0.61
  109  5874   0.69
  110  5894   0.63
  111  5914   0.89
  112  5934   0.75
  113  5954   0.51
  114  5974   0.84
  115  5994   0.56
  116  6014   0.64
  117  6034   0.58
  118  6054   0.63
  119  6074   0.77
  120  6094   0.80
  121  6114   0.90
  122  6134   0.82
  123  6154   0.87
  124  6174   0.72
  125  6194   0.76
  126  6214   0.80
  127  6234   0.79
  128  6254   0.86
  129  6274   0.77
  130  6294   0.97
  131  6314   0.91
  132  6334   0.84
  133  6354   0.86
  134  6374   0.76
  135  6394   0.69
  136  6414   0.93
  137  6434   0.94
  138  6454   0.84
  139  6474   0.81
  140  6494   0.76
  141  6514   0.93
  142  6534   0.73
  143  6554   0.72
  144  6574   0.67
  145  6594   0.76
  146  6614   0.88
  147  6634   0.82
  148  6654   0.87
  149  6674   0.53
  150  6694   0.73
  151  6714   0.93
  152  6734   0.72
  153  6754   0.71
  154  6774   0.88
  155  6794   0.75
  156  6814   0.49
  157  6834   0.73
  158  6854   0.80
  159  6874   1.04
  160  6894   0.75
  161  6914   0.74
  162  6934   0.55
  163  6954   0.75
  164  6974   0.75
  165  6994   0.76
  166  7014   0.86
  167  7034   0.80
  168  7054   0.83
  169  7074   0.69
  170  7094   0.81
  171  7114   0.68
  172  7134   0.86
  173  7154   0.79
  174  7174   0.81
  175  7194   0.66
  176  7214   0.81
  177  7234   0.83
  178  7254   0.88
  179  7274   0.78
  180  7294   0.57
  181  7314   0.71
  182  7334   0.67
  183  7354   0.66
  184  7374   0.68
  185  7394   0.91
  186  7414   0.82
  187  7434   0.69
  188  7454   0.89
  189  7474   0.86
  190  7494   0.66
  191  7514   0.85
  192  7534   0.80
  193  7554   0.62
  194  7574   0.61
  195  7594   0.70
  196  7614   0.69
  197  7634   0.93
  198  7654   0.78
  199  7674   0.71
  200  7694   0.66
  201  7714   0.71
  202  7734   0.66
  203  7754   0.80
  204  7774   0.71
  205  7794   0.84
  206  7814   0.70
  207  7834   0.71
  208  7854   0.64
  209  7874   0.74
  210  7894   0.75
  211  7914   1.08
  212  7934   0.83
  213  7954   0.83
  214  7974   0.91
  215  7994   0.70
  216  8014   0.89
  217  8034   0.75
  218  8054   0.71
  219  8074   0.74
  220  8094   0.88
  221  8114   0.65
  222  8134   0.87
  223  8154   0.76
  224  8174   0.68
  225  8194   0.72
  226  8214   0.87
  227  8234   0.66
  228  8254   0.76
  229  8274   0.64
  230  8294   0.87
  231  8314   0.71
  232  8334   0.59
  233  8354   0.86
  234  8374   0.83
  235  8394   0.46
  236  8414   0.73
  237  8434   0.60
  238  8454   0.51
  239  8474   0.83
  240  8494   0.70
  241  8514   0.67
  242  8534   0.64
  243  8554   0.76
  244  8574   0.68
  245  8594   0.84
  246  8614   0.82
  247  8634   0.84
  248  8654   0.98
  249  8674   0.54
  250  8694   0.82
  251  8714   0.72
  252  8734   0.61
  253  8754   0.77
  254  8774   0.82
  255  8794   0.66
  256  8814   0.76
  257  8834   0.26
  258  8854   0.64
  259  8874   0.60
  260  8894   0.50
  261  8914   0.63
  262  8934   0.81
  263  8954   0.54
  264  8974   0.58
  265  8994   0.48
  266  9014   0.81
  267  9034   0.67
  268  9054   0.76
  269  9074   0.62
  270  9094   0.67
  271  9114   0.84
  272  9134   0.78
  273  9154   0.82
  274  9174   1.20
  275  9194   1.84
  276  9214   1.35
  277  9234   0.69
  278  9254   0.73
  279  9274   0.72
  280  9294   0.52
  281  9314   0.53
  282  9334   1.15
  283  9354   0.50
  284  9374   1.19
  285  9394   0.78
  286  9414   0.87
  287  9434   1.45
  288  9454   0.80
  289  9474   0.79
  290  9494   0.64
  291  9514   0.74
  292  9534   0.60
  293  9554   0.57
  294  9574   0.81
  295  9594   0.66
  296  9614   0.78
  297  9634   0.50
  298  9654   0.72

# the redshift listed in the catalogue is 0.399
